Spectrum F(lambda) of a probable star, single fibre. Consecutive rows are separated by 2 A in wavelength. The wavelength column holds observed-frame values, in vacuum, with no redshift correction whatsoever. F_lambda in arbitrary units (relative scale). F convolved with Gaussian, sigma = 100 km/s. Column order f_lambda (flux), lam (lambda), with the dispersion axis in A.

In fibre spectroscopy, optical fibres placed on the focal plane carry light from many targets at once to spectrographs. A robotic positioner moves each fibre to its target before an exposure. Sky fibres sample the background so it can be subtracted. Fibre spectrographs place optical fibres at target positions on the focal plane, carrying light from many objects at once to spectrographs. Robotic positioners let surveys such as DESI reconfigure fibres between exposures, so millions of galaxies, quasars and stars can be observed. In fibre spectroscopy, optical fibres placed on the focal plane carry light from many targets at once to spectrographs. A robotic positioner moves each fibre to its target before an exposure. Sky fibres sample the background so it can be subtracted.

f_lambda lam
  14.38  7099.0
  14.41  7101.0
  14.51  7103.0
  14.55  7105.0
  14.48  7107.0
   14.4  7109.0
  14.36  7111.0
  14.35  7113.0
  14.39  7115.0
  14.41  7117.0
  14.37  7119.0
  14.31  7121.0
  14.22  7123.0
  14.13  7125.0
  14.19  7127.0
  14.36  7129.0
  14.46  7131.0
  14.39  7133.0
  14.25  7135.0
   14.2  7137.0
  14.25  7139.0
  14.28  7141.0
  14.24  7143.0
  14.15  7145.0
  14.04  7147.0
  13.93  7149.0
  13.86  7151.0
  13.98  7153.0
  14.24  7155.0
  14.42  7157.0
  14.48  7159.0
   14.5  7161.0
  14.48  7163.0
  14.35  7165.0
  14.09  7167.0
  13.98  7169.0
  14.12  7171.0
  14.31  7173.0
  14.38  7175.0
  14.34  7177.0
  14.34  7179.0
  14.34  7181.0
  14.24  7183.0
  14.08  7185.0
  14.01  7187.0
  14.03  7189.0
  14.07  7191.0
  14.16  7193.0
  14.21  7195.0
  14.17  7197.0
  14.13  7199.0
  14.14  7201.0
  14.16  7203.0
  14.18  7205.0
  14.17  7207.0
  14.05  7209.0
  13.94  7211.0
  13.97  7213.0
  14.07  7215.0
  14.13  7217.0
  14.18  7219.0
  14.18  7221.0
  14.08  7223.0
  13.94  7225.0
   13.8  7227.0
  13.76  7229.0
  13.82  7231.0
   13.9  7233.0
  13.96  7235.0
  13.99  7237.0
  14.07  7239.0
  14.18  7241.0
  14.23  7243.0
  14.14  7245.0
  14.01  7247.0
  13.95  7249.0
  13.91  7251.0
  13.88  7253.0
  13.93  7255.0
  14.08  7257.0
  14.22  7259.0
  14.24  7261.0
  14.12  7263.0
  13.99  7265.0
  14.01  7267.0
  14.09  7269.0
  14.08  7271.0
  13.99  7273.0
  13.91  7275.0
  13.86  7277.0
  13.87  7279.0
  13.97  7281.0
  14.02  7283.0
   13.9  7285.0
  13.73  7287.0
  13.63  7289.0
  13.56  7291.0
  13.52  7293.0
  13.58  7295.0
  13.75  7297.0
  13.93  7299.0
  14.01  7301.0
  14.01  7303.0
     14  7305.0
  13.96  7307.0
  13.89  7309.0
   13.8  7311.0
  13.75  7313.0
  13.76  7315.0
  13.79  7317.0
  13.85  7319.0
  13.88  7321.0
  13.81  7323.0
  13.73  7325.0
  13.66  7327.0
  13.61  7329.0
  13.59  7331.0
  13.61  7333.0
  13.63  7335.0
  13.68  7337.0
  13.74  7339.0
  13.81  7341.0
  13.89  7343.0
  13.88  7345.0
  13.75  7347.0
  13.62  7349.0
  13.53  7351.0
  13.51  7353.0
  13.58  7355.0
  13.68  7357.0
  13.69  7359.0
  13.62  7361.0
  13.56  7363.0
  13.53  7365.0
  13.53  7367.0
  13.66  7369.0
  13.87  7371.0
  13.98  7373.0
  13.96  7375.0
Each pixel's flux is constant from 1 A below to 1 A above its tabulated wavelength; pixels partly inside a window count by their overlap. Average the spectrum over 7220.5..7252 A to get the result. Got 14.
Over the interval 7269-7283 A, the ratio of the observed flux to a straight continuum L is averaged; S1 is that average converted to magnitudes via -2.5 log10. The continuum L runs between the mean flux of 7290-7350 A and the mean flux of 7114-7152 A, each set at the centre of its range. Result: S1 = -0.007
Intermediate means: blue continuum 14.2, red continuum 13.8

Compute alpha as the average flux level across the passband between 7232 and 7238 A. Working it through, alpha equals 14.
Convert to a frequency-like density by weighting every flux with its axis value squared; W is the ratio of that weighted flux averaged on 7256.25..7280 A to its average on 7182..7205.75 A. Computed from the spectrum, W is 1.01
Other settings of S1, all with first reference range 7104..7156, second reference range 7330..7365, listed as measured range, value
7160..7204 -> -0.01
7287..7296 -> 0.02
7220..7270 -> -0.01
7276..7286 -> -0.01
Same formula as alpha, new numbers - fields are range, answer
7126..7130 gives 14.3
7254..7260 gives 14.1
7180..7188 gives 14.2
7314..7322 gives 13.8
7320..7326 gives 13.8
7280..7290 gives 13.8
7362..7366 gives 13.5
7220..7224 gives 14.1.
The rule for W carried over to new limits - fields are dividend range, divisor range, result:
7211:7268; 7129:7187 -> 1.01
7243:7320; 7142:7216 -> 1.01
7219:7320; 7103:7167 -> 1.01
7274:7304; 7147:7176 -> 1.01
